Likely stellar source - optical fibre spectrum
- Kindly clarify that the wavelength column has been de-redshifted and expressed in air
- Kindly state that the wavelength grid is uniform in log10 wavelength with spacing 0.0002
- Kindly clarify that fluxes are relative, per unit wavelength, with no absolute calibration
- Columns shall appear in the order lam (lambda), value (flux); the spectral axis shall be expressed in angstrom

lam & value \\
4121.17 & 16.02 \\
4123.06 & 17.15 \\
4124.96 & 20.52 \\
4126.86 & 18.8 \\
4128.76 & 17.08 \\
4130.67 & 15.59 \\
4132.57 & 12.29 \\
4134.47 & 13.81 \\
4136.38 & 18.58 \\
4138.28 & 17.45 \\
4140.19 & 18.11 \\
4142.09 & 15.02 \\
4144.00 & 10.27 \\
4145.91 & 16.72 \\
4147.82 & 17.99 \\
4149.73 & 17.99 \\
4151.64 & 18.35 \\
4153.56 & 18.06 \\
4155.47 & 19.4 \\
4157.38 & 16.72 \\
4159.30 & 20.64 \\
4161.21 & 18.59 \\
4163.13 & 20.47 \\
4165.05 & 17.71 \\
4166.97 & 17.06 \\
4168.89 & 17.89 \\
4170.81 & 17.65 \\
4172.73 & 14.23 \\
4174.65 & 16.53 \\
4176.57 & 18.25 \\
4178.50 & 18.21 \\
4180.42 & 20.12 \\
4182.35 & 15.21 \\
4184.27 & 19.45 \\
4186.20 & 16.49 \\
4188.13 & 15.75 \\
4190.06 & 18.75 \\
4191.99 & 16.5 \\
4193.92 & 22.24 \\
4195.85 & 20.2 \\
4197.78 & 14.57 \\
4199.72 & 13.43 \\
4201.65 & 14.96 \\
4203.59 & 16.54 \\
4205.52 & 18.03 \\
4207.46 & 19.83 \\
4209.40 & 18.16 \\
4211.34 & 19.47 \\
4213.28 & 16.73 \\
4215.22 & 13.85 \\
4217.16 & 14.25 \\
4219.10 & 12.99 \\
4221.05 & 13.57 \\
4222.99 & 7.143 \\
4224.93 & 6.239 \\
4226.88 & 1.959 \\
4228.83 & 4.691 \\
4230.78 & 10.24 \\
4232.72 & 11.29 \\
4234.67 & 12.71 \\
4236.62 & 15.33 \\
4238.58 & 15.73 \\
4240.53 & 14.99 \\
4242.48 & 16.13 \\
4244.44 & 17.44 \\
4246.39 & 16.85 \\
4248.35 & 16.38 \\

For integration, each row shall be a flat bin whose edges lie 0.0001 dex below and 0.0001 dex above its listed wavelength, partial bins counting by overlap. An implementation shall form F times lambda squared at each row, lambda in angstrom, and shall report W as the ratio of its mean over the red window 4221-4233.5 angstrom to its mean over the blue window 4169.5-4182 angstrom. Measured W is 0.4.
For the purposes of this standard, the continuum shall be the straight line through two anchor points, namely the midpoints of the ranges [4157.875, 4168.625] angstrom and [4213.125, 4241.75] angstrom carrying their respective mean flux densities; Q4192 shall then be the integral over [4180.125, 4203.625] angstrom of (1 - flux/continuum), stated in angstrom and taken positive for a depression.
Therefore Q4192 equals -2.7 angstrom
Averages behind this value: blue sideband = 18.7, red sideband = 11.3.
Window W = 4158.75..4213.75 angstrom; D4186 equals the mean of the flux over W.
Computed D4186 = 17.7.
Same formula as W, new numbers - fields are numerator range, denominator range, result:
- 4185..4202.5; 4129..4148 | 1.13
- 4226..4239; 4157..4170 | 0.57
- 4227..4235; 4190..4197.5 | 0.46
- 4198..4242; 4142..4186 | 0.78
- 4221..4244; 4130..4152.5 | 0.71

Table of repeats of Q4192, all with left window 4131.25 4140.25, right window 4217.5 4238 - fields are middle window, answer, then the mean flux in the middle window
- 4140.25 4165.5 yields -5.0 angstrom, 17.6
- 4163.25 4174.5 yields -2.8 angstrom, 17.1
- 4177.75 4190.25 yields -4.8 angstrom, 17.6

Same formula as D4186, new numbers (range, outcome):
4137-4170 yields 17.6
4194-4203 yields 16.5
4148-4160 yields 18.4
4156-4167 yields 18.7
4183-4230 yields 14.8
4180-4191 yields 17.5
